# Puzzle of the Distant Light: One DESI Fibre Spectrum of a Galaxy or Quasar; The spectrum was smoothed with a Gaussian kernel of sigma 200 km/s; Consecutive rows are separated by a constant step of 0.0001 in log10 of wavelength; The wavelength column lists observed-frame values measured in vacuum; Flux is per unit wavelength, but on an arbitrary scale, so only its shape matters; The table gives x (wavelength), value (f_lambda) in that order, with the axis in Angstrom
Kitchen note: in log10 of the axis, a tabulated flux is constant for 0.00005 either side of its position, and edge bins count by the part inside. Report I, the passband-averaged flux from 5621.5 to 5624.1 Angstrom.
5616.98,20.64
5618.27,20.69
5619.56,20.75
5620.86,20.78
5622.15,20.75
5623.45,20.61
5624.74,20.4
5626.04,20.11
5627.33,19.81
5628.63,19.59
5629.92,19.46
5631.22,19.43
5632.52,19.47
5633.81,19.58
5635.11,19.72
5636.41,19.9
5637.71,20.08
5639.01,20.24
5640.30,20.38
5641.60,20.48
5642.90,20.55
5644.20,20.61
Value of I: 20.7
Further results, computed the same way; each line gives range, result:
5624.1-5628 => 20.1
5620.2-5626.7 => 20.5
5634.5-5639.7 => 20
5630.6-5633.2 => 19.5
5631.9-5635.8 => 19.6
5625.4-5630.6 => 19.8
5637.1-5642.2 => 20.3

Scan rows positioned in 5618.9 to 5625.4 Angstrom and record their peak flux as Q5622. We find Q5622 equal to 20.78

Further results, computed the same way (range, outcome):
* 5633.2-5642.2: 20.48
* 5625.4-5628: 20.11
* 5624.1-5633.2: 20.4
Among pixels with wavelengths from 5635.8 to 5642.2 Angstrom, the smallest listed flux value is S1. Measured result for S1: 19.9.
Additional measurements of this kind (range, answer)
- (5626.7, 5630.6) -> 19.46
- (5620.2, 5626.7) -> 20.11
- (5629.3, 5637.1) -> 19.43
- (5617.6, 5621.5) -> 20.69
